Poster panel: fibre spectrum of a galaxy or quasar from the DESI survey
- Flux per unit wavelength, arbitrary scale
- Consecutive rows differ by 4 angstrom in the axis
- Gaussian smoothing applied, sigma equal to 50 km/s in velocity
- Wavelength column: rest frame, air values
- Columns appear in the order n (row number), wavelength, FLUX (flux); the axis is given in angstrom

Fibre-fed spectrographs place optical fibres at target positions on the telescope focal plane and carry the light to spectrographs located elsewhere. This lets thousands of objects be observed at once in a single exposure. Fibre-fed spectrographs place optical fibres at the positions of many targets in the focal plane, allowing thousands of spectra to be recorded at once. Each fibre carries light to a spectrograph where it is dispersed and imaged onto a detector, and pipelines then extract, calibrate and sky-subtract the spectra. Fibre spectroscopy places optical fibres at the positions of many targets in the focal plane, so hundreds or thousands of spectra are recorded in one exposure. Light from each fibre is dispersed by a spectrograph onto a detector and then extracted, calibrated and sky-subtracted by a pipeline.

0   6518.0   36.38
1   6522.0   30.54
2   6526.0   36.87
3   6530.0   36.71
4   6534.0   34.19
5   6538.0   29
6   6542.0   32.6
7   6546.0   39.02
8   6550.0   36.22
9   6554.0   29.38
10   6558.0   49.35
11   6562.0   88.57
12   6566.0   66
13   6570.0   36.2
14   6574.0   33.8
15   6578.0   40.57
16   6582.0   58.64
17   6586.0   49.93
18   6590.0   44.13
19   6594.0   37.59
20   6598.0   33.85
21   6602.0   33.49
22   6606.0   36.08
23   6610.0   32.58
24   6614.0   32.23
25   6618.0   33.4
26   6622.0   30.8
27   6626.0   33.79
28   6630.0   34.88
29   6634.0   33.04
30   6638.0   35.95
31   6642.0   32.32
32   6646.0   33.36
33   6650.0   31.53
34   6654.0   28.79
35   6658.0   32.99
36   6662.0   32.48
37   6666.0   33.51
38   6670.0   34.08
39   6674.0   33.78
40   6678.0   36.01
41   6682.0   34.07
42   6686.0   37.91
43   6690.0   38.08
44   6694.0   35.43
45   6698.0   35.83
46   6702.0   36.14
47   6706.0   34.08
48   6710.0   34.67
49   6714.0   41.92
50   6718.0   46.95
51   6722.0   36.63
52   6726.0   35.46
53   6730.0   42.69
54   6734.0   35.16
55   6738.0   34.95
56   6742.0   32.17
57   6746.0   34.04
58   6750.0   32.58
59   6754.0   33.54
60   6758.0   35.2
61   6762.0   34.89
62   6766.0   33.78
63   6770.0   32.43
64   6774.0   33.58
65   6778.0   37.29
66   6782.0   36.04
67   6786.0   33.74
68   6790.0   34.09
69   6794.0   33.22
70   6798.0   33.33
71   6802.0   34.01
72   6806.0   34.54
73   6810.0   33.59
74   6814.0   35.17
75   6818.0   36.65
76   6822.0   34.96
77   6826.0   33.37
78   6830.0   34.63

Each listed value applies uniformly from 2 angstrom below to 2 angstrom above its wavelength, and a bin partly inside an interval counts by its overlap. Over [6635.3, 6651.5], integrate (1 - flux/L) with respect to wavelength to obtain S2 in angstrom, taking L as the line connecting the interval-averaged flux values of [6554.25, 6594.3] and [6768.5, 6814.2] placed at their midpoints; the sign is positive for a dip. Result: 4.2 angstrom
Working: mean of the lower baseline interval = 50.1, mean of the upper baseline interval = 34.2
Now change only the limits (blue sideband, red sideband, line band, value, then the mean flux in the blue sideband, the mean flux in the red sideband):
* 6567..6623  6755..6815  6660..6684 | 1.9 angstrom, 38.7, 34.3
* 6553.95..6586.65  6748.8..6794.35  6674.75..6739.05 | 4.0 angstrom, 51.5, 34.3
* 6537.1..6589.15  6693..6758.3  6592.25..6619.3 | 5.7 angstrom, 45.6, 36.4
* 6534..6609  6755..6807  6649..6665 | 3.1 angstrom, 42.6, 34.3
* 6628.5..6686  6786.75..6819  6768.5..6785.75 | -0.4 angstrom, 33.5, 34.2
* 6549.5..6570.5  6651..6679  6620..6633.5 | 2.4 angstrom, 53.1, 32.9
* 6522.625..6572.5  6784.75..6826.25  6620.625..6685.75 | 9.5 angstrom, 42.4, 34.3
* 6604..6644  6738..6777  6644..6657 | 0.8 angstrom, 33.5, 33.7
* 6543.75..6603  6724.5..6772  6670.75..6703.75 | 2.2 angstrom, 45.3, 34.7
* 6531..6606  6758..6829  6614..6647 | 5.7 angstrom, 42.7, 34.4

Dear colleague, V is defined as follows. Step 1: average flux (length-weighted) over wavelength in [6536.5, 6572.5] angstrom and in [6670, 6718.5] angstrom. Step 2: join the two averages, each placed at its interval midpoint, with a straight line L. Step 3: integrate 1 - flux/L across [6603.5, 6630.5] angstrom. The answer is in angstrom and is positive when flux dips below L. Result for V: 5.3 angstrom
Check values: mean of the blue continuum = 45.2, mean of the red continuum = 36.6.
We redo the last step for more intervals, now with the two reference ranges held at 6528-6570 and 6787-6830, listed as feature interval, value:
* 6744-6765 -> 1.28 angstrom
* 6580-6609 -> 0.34 angstrom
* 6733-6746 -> 0.99 angstrom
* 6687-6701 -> 0.70 angstrom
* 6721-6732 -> -0.33 angstrom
